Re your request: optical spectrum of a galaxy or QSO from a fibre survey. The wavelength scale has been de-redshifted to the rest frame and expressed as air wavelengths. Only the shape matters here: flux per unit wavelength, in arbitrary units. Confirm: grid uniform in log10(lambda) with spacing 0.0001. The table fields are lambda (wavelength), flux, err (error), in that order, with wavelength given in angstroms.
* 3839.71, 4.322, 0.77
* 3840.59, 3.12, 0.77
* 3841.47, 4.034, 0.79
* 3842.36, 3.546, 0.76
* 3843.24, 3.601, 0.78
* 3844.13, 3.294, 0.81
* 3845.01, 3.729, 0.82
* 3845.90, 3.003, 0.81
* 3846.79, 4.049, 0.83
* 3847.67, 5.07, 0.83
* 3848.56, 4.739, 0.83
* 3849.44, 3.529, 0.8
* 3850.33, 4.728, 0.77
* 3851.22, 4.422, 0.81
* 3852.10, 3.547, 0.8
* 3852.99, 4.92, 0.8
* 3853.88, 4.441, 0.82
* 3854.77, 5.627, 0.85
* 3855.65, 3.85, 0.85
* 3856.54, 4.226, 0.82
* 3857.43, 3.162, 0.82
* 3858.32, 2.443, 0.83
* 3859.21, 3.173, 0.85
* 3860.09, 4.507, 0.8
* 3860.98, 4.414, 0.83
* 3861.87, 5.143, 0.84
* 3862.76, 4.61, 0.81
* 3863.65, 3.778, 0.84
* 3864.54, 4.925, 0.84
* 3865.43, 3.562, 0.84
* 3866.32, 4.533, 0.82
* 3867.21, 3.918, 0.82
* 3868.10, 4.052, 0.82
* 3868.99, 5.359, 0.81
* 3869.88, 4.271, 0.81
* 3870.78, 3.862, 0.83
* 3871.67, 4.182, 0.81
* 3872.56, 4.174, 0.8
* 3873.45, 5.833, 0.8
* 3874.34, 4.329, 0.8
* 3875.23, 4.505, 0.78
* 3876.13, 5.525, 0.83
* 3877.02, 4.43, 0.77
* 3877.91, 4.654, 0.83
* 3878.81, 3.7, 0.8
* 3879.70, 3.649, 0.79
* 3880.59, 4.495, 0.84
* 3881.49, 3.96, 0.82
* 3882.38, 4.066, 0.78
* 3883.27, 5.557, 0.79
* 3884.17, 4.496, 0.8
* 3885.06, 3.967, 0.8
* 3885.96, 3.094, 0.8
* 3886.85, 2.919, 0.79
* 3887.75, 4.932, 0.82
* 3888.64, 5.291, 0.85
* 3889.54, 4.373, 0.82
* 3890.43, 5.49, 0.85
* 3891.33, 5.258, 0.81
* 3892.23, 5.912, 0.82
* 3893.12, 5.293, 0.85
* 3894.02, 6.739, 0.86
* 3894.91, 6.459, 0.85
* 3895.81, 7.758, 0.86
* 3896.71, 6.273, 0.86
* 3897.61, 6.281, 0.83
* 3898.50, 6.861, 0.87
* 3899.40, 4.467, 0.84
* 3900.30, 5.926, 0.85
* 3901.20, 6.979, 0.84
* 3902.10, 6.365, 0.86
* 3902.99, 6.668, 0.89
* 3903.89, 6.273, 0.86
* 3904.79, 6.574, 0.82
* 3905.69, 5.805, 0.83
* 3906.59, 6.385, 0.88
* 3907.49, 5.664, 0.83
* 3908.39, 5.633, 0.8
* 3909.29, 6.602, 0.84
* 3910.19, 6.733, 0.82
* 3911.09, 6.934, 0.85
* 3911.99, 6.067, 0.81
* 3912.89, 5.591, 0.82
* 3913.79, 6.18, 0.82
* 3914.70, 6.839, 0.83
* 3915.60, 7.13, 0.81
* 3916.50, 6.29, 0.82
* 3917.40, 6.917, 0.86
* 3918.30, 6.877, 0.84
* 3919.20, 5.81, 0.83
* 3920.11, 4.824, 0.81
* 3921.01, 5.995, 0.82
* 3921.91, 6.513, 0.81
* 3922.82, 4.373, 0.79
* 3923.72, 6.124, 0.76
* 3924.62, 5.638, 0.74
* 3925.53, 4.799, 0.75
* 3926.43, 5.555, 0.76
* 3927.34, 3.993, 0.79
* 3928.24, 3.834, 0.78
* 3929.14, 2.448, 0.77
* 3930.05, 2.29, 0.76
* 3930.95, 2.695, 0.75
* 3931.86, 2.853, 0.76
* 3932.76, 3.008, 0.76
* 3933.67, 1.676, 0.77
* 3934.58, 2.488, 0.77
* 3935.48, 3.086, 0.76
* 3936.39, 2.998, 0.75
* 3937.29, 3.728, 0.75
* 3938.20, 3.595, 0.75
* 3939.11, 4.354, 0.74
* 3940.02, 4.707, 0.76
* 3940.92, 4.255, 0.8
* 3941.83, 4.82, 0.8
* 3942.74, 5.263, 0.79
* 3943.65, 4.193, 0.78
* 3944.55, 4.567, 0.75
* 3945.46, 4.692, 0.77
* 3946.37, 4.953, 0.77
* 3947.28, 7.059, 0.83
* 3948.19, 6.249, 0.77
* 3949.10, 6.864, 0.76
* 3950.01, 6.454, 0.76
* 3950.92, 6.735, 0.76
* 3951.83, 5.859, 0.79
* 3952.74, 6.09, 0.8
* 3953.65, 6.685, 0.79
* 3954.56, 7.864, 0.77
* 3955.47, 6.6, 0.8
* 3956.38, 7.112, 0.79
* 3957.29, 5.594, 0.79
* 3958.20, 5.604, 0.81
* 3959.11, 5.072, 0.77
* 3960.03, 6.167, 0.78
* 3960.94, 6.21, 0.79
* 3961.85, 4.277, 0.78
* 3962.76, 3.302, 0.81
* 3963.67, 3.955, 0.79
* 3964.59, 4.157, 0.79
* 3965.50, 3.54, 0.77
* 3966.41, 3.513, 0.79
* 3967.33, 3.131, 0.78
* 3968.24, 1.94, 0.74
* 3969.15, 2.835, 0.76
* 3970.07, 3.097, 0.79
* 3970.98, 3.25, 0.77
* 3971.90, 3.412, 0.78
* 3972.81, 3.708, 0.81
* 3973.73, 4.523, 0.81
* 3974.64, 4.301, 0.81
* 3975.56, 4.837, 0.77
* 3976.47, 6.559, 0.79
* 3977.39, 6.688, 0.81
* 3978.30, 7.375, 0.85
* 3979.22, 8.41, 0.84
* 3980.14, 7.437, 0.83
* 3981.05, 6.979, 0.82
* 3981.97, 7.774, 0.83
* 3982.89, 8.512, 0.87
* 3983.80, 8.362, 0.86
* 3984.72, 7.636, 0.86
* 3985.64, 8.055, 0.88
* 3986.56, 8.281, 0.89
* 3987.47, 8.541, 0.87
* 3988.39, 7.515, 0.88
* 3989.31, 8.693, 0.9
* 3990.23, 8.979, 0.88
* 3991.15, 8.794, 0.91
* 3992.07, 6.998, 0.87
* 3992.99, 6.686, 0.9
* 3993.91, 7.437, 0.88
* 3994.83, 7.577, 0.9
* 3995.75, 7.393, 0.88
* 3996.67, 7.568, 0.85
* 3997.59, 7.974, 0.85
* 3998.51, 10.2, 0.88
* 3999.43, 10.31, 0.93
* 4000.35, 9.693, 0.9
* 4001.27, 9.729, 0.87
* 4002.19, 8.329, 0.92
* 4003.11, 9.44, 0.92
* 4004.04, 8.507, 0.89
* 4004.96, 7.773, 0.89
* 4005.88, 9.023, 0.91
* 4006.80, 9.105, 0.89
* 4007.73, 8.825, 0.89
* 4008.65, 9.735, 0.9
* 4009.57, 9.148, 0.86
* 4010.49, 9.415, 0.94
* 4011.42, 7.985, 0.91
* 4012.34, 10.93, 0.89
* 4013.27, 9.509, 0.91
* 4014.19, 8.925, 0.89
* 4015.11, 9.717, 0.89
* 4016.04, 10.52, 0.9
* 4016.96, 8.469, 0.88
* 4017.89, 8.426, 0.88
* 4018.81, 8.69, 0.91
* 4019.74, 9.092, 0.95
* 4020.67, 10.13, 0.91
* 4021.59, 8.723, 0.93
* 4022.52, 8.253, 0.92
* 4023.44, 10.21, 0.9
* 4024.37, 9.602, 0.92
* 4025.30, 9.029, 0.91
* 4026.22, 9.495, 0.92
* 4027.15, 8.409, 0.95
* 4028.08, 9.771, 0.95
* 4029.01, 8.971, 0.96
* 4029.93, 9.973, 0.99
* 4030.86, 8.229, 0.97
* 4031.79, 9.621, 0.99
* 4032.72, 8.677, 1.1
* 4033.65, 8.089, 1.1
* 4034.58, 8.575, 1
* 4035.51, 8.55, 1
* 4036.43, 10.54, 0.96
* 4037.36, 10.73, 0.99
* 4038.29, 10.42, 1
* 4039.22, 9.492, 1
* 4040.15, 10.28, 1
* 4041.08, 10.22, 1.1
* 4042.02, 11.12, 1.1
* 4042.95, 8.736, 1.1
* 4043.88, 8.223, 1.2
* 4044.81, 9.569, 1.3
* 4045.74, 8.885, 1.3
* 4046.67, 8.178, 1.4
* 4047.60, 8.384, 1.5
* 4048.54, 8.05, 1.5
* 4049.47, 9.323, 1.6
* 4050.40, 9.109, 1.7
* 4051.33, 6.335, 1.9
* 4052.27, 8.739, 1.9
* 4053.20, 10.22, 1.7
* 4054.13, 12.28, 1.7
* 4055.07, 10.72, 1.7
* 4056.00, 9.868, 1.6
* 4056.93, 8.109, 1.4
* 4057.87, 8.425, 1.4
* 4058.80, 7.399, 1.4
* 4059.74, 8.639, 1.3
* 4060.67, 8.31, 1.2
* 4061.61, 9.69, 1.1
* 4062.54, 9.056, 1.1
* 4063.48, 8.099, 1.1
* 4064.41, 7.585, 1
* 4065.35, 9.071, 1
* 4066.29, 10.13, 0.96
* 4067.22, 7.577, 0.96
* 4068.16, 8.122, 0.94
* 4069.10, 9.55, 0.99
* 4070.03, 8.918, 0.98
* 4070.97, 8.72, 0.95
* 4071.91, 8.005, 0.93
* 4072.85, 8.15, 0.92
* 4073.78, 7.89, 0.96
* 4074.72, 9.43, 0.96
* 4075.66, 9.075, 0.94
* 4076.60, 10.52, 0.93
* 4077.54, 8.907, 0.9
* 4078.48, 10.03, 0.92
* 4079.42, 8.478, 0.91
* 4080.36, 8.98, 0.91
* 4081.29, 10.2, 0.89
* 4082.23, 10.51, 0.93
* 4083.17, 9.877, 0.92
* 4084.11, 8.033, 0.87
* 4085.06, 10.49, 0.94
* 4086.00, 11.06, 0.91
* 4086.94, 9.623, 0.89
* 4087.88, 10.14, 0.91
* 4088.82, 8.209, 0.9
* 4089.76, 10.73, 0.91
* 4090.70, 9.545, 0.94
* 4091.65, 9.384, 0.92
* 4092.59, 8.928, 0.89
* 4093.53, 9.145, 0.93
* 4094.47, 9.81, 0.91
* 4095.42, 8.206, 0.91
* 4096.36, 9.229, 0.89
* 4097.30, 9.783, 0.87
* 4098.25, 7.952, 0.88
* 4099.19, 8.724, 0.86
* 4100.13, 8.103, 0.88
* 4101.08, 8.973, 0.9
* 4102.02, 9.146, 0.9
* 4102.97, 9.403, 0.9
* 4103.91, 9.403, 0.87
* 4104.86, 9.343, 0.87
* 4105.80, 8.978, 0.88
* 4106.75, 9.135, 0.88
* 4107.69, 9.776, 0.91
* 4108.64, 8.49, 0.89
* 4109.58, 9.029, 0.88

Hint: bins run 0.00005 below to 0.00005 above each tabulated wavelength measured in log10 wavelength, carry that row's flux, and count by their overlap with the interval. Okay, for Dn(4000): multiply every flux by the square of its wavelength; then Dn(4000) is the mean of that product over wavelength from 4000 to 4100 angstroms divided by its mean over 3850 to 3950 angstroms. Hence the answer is 2.0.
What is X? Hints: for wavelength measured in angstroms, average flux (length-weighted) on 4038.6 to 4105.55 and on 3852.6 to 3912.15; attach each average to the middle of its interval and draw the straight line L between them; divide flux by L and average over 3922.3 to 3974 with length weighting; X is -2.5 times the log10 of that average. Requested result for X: 0.38 mag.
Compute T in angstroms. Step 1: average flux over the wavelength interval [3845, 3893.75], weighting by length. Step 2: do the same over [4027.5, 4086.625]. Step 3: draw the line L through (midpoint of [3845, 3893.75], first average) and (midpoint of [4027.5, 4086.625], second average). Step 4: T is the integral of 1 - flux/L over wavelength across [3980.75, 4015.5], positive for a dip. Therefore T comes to -4.2 angstroms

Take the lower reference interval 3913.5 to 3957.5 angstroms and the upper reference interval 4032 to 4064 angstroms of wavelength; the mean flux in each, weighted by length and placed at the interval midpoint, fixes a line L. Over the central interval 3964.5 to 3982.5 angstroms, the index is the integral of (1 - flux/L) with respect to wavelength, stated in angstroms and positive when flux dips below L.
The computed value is 4.5 angstroms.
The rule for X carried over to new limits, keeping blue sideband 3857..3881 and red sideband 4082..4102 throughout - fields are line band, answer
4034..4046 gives -0.182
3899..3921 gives -0.197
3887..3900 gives -0.189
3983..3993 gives -0.167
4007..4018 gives -0.232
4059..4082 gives -0.004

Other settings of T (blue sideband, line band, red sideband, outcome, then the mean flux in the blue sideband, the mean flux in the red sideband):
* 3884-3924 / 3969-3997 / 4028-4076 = 3.1 angstroms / 5.88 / 9.03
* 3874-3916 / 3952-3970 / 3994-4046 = 6.1 angstroms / 5.52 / 9.18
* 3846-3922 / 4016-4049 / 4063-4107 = -4.6 angstroms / 5.11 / 9.13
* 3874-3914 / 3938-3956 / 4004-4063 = 3.3 angstroms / 5.45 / 9.18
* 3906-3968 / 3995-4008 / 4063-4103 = -3.7 angstroms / 5.11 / 9.12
